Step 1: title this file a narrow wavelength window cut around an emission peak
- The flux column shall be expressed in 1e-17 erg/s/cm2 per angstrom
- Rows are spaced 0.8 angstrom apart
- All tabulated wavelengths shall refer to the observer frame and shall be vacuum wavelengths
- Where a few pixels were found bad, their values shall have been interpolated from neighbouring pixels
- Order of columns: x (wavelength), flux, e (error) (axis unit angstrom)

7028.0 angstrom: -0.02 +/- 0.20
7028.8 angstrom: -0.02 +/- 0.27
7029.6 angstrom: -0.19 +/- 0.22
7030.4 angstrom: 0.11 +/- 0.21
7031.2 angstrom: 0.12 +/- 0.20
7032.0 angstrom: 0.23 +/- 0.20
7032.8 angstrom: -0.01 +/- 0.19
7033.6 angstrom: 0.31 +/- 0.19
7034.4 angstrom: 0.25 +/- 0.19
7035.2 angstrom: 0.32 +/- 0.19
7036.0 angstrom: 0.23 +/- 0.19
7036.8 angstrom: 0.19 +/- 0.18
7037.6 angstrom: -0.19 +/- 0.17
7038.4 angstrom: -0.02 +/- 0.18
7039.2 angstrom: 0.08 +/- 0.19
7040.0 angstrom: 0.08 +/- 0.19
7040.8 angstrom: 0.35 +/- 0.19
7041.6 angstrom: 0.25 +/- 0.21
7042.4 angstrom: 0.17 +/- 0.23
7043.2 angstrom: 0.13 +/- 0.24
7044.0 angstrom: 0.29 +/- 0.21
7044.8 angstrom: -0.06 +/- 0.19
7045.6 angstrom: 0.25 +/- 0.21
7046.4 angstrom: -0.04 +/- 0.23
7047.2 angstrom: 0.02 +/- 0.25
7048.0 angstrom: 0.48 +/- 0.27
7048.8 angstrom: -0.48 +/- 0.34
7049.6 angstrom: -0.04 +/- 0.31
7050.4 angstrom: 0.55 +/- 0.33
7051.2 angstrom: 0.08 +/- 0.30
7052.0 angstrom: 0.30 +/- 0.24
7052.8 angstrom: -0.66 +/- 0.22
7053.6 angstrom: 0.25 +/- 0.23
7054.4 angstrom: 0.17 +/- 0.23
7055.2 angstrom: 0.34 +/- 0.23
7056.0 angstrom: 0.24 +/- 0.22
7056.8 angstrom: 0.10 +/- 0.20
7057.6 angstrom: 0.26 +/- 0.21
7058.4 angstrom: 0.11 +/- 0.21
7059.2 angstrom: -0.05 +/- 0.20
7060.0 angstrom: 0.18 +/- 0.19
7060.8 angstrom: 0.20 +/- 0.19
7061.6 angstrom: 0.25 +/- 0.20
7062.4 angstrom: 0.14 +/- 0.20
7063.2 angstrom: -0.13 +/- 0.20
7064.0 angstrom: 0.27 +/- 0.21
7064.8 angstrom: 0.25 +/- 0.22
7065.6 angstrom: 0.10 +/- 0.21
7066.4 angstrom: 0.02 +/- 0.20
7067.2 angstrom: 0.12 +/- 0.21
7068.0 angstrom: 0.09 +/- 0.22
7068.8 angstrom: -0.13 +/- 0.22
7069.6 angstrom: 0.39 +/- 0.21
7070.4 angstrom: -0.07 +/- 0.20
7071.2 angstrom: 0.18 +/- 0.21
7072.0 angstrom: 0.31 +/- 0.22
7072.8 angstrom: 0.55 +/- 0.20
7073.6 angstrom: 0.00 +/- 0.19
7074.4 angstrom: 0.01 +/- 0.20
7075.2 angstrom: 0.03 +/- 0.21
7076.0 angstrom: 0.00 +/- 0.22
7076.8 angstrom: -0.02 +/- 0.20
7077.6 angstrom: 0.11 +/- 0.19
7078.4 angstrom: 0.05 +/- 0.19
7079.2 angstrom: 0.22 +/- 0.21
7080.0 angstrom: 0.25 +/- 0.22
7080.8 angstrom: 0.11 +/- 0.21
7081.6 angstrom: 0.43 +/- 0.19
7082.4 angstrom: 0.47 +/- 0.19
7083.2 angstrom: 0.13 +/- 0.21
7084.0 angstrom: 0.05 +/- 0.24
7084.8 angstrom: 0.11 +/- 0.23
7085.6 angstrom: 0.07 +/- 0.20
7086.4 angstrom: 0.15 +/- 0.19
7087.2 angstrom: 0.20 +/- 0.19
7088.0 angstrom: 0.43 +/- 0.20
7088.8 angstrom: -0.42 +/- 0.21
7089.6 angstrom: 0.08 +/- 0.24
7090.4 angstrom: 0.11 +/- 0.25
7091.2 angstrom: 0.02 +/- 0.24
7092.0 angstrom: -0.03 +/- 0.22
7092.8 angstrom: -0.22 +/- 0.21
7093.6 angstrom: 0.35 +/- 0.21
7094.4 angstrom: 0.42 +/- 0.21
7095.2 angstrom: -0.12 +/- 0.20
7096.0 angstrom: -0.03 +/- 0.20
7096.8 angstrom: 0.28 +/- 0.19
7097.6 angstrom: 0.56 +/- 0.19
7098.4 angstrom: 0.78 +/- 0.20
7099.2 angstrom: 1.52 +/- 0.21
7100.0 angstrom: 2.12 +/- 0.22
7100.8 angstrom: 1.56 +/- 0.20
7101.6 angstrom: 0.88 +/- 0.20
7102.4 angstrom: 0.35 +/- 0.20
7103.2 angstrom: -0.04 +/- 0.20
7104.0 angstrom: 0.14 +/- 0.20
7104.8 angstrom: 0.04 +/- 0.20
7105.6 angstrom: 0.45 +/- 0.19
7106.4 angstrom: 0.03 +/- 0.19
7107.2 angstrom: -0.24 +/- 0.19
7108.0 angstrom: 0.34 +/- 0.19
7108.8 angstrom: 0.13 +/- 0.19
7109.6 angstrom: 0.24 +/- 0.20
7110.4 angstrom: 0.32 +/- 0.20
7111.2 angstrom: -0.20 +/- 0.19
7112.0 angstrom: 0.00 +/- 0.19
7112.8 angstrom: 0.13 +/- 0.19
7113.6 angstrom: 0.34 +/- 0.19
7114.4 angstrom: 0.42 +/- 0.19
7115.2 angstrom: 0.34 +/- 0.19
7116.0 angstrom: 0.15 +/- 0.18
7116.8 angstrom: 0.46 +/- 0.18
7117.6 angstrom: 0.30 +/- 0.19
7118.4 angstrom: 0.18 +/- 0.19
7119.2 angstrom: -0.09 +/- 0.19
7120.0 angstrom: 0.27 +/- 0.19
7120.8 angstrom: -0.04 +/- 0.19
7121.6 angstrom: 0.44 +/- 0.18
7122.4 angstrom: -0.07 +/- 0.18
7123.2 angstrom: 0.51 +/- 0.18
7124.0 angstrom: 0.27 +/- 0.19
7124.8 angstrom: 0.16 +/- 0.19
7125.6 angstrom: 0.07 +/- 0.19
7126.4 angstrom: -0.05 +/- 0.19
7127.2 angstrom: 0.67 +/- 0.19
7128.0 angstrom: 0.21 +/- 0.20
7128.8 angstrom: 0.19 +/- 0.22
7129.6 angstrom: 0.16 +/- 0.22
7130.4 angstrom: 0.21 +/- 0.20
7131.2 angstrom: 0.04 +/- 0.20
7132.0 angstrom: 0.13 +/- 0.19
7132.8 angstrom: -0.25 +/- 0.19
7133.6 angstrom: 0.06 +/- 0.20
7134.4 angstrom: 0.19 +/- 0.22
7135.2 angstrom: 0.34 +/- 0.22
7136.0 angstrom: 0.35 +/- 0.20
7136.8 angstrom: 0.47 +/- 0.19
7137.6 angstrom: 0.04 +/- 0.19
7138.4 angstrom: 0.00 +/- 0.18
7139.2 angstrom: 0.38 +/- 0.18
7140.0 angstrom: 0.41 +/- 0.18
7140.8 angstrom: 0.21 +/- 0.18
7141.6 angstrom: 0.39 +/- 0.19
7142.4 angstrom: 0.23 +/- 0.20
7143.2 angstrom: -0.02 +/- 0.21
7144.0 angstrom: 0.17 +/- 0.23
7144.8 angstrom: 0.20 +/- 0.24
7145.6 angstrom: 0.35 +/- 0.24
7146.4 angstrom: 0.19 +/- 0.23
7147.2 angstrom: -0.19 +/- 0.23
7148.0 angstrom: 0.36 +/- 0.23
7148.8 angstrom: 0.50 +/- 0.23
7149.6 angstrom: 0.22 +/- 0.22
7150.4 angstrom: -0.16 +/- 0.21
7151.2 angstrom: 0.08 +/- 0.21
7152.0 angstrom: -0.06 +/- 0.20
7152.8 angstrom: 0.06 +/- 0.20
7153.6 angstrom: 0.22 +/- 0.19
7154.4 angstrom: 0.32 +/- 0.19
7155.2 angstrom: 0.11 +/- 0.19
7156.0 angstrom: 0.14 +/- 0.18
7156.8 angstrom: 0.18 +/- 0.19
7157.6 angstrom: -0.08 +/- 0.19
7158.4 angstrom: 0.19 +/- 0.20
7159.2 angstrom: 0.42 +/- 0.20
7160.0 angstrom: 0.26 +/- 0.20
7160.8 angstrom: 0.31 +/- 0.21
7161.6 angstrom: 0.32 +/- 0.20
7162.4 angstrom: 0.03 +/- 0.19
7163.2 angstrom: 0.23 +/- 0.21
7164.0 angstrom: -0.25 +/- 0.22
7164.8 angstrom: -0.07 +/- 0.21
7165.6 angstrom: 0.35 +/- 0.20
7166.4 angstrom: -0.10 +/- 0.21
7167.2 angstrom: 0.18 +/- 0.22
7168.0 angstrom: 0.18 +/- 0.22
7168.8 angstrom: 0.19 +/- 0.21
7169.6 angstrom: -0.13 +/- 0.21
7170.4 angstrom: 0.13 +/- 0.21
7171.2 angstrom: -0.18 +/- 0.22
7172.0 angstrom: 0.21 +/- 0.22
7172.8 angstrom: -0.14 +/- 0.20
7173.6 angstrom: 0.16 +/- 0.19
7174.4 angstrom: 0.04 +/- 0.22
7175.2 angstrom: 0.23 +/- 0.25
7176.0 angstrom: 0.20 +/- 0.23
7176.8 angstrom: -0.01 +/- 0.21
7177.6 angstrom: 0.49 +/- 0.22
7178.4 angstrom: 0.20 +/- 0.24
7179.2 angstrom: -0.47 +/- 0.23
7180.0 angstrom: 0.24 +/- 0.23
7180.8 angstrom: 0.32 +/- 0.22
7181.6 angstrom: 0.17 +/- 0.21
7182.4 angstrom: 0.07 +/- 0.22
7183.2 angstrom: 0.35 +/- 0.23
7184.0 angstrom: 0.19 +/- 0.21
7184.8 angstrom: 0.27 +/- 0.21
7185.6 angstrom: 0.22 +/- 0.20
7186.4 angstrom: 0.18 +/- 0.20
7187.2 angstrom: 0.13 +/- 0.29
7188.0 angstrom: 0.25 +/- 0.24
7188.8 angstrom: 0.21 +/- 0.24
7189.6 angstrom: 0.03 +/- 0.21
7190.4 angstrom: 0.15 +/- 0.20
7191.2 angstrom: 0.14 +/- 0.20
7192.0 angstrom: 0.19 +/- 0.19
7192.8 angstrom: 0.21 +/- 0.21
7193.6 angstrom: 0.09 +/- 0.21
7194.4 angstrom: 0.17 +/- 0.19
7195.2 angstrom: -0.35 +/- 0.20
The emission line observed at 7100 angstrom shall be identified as H-beta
